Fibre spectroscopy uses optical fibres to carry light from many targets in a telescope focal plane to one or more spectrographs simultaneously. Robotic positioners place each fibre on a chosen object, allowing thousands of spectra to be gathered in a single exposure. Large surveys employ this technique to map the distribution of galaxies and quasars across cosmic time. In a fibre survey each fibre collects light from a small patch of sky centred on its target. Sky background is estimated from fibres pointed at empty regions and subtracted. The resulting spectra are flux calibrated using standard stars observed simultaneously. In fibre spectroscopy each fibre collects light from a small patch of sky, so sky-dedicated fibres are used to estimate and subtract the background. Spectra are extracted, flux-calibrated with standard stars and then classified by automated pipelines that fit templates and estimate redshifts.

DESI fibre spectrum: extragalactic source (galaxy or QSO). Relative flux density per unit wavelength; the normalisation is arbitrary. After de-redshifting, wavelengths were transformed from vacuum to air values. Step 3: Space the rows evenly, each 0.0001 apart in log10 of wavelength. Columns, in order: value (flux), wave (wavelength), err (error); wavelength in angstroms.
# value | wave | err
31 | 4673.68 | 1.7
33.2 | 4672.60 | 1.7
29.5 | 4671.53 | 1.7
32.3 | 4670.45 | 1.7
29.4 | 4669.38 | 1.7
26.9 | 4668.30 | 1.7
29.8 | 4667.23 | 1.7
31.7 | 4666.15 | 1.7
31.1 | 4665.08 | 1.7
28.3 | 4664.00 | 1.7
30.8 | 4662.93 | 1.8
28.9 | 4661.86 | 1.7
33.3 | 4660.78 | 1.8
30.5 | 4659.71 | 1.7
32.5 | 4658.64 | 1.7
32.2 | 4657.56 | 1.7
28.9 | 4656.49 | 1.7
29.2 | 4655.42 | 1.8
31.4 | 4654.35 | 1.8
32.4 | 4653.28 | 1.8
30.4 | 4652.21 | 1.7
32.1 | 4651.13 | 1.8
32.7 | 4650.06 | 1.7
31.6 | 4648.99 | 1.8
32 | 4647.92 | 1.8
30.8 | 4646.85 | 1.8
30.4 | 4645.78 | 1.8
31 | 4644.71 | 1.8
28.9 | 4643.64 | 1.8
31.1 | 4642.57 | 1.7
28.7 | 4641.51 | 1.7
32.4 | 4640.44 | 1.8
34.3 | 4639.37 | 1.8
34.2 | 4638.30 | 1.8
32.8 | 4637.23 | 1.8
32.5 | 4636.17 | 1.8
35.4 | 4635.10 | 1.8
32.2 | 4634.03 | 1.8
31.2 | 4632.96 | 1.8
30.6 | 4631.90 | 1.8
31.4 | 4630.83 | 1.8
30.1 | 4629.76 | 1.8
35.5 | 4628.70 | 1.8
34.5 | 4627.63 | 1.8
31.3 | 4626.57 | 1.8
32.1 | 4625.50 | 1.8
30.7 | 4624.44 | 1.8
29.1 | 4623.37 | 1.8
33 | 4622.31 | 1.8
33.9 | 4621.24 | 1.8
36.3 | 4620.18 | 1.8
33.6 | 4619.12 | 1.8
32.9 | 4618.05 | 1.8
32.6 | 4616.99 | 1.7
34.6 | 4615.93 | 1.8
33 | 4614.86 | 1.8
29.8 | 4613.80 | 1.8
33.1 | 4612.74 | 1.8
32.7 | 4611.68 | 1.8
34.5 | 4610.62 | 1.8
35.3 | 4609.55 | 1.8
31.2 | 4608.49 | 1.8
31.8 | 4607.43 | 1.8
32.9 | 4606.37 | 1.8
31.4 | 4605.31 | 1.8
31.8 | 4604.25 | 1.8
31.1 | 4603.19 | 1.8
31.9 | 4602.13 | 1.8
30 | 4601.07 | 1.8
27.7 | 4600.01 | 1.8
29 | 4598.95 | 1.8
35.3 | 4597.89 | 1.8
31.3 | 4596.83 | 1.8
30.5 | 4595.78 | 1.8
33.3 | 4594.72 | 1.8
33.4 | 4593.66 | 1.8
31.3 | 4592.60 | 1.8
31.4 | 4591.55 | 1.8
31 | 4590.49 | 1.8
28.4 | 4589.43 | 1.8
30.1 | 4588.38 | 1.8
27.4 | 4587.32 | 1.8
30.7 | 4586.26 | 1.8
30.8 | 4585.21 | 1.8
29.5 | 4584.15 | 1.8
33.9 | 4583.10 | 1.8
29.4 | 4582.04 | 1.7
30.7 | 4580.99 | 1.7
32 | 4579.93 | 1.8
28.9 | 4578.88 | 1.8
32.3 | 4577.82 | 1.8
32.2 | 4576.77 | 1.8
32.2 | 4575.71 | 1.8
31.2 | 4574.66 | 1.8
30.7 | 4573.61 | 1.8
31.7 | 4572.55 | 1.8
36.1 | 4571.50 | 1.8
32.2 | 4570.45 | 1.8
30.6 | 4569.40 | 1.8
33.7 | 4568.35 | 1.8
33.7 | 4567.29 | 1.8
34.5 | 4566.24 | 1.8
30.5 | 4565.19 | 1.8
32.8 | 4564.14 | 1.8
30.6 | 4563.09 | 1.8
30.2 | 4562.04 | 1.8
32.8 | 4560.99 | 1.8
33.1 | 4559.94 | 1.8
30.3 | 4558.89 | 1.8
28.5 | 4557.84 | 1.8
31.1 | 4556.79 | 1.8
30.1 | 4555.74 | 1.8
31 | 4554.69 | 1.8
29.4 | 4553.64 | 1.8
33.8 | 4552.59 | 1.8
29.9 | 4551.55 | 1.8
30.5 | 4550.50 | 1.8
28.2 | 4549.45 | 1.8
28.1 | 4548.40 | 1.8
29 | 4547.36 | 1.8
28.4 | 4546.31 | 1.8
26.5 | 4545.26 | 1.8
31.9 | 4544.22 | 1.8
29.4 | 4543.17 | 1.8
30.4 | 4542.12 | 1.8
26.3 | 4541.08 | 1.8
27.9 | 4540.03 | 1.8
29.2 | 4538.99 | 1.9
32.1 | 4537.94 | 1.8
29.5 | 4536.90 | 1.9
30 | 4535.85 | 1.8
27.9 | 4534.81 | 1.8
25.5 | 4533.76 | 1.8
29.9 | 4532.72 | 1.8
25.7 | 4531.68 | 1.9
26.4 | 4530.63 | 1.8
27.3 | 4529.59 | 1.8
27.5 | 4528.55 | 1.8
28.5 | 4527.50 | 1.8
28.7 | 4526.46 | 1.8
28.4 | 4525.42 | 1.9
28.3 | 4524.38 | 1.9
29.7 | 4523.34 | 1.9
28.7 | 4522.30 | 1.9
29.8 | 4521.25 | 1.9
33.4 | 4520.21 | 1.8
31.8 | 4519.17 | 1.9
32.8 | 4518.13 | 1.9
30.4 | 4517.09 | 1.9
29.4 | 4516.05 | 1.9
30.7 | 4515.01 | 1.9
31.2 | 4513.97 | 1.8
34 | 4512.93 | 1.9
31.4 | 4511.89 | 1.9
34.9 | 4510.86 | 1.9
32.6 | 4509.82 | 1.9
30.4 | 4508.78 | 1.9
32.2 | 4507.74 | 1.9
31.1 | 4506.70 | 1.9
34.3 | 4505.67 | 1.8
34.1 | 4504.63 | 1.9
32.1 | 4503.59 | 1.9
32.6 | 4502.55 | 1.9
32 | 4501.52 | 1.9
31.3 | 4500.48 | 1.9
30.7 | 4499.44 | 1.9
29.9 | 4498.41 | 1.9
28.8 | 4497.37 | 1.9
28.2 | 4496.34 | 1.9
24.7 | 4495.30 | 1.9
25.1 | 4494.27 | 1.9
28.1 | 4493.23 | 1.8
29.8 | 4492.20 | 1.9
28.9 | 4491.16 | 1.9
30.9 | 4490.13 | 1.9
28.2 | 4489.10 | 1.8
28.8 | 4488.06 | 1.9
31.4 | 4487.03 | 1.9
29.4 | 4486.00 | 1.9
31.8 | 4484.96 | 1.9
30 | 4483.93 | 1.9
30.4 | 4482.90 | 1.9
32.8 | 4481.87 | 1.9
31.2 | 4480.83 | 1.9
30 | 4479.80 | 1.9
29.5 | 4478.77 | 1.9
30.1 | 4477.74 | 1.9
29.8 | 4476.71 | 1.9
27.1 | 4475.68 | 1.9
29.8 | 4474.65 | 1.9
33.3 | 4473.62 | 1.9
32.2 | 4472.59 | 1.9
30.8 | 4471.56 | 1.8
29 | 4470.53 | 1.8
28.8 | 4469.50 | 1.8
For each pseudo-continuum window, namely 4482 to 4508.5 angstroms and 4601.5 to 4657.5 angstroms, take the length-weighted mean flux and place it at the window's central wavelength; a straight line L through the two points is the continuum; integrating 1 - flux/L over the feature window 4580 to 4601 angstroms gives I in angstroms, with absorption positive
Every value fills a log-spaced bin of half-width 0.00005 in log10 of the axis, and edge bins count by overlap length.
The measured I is 0.5 angstroms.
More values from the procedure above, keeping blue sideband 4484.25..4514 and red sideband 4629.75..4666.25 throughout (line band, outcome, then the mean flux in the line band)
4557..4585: -0.62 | 31.7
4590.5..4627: -1.13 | 32.2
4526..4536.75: 1.05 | 27.8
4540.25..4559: 0.81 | 29.6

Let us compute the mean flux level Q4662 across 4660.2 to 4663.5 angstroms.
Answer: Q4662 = 31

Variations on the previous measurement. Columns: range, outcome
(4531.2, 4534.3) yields 27.1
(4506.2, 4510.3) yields 31.5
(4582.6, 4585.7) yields 31.4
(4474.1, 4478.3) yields 29.3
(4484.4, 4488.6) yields 30.3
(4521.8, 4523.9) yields 29.2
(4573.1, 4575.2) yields 31.1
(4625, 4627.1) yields 31.7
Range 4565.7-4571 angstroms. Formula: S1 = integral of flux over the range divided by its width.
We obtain 33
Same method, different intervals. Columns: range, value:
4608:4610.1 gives 33.2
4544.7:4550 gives 28.1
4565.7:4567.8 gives 34.1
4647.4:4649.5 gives 31.8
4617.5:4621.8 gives 34.1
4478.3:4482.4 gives 30.9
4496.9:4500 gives 29.8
